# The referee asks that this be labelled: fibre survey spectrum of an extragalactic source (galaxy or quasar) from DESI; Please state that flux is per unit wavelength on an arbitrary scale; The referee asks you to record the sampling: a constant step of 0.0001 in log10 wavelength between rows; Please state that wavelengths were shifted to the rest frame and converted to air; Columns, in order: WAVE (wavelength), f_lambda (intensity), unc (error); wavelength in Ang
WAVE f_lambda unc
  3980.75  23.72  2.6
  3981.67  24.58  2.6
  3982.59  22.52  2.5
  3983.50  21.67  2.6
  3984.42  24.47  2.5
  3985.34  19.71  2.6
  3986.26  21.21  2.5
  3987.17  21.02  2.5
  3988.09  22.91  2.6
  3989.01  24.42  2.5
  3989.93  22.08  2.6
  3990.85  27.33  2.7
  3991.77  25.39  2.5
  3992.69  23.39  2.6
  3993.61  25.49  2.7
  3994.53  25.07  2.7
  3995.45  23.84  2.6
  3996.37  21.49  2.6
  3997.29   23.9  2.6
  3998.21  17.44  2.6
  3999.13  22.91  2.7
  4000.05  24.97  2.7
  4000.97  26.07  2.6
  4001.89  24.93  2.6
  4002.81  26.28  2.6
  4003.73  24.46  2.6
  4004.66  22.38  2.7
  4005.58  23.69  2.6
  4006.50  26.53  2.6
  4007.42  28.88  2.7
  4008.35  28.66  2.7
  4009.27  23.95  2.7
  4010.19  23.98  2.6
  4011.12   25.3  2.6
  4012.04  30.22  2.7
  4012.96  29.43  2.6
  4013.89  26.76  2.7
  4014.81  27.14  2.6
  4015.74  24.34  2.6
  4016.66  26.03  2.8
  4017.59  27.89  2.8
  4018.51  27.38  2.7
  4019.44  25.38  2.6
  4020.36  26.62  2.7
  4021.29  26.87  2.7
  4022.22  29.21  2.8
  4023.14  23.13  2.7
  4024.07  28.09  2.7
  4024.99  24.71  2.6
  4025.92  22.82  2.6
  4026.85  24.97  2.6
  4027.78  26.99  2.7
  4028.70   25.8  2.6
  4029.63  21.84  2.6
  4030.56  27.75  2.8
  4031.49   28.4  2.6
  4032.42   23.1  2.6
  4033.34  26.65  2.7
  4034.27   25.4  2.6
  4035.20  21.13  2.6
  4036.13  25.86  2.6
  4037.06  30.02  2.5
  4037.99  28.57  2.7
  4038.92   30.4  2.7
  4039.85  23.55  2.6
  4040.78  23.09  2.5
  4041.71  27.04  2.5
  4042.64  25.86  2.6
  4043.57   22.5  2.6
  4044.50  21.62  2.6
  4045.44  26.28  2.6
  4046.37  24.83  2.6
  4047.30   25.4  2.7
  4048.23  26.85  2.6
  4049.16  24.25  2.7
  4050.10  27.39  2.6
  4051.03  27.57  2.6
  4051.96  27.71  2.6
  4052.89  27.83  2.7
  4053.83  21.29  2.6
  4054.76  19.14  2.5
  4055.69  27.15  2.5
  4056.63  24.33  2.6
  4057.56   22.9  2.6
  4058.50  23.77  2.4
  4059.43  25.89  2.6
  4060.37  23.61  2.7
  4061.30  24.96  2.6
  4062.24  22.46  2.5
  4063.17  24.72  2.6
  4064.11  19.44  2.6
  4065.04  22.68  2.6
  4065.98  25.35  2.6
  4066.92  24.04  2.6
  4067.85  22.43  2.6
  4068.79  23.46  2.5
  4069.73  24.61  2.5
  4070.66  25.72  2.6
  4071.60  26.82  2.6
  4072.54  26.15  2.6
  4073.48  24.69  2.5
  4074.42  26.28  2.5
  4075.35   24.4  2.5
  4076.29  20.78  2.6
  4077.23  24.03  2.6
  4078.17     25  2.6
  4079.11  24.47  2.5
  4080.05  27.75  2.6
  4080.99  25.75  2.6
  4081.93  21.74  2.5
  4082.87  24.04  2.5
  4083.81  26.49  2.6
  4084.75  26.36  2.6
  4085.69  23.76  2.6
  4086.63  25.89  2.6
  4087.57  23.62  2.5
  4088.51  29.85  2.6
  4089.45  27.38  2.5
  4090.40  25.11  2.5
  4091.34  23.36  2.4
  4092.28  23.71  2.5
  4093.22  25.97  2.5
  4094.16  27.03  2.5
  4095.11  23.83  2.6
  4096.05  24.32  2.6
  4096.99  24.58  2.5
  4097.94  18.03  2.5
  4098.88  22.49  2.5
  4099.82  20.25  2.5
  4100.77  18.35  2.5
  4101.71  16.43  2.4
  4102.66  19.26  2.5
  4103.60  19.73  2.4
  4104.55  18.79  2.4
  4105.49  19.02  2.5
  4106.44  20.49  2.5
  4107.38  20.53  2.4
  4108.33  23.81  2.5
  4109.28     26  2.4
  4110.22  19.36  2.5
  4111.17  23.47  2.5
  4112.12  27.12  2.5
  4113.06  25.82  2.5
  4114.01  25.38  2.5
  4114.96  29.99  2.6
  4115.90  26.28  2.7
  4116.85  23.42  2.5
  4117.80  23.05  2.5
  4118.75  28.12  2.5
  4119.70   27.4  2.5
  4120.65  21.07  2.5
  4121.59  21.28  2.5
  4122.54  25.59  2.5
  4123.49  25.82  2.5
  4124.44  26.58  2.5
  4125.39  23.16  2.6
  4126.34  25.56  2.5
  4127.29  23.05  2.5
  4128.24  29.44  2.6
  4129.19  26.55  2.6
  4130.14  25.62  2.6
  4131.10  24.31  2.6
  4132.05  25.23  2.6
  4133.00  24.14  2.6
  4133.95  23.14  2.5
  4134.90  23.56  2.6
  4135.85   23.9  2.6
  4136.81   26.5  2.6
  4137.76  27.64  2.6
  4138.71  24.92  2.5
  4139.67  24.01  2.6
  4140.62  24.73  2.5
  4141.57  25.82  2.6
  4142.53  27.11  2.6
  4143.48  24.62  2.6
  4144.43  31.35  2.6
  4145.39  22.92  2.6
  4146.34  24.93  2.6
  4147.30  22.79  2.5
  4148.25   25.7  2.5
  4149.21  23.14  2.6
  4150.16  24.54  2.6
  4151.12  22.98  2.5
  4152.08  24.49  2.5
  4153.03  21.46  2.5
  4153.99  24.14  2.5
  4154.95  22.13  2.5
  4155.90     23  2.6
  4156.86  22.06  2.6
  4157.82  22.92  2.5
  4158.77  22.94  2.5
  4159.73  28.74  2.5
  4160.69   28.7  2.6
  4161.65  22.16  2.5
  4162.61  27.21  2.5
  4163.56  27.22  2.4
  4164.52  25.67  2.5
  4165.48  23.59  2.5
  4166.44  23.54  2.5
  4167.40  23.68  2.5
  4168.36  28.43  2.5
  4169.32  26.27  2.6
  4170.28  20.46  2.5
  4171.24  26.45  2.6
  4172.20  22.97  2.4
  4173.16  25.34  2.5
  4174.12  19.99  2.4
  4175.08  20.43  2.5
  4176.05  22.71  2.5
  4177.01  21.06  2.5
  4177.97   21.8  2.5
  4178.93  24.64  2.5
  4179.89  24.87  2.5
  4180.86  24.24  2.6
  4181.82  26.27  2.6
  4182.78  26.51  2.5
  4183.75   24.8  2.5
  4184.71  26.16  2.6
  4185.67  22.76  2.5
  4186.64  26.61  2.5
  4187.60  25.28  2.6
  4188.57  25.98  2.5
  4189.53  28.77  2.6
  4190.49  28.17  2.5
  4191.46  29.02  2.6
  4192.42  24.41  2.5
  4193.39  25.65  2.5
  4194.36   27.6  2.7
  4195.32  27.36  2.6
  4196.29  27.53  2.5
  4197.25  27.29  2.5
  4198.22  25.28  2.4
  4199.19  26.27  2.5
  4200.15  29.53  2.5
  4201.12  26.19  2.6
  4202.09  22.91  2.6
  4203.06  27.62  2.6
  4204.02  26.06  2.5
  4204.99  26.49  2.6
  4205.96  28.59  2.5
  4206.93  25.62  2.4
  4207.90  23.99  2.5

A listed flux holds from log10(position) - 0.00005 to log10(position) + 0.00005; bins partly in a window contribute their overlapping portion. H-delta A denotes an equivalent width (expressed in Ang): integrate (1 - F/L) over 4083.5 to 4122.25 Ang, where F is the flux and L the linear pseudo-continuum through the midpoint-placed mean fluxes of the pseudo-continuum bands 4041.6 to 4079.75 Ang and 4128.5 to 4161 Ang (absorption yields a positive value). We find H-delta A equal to 1.7 Ang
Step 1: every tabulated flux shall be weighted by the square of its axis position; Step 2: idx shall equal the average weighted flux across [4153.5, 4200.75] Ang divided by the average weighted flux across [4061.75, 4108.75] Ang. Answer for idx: 1.12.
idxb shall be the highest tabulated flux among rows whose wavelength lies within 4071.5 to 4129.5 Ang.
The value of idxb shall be 29.99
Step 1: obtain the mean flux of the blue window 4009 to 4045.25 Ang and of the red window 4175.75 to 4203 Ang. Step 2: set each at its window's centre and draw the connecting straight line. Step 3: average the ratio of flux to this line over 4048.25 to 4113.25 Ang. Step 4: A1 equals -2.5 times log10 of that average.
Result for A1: 0.09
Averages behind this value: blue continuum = 25.9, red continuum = 25.8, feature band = 23.8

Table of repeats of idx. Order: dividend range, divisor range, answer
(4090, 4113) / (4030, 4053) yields 0.88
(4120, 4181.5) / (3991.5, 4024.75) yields 1.03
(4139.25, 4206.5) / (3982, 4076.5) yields 1.08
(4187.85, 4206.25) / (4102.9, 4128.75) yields 1.16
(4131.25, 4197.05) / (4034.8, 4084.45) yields 1.06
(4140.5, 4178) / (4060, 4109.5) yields 1.07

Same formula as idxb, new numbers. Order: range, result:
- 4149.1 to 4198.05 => 29.02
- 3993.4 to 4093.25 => 30.4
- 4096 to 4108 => 24.58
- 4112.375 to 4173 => 31.35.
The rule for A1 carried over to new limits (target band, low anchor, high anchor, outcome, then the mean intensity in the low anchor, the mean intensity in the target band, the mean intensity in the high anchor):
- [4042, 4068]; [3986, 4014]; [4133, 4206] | 0.017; 24.7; 24.4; 25.1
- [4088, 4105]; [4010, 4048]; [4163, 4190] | 0.118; 25.9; 22.7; 24.5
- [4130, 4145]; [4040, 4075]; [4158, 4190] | -0.031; 24.6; 25.4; 24.7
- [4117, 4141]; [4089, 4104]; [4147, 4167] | -0.068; 22.5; 25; 24.3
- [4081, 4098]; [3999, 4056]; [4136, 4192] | 0.017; 25.7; 24.9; 24.8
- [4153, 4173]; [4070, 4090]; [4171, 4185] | -0.023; 25.3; 24.5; 23.8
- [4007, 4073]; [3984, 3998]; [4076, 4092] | -0.053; 23.3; 25.4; 25.1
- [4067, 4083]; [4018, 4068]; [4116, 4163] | 0.019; 25.2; 24.6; 24.8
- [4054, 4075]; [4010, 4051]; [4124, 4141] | 0.069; 26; 24.1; 25.1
